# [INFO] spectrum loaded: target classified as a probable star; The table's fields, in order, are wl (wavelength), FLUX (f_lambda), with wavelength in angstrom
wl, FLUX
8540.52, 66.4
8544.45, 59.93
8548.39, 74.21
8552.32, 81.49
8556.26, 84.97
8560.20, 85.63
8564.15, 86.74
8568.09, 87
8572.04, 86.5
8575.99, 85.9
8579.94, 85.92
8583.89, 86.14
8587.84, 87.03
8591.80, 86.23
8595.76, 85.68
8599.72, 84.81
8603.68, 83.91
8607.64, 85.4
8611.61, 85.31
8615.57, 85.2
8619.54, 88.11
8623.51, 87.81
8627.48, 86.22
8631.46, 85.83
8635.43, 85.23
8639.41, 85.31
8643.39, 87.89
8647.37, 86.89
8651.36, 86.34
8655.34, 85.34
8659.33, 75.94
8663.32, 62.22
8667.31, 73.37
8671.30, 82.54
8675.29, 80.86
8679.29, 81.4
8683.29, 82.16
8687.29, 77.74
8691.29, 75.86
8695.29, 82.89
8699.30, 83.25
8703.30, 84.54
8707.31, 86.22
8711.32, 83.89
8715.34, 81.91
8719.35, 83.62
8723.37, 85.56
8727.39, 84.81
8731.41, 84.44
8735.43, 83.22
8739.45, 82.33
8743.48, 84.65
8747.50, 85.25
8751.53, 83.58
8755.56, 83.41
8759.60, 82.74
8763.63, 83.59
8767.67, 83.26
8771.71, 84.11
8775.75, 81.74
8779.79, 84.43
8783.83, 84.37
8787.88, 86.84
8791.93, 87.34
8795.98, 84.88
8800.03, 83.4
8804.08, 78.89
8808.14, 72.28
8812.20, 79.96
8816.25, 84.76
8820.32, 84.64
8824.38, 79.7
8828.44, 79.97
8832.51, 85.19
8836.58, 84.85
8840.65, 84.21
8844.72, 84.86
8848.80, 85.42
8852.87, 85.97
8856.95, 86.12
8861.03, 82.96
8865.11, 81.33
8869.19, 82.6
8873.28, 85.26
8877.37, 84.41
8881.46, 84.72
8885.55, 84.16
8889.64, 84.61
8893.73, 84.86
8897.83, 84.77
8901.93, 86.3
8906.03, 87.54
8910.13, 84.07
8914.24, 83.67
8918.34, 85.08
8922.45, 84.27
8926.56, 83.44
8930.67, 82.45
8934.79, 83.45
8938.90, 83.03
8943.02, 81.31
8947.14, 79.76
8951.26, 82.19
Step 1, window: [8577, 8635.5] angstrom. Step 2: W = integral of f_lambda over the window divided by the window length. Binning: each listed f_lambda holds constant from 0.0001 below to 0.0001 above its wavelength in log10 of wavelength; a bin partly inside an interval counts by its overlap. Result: 86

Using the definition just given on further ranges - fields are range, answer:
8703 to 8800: 84.2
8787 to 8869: 83.1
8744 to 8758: 84.1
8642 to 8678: 80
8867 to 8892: 84.3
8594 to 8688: 83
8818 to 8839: 82.9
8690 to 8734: 83.5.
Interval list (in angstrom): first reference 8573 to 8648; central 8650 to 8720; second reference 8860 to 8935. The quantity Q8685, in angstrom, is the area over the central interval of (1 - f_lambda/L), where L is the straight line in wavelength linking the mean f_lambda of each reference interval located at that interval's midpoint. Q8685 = 4.2 angstrom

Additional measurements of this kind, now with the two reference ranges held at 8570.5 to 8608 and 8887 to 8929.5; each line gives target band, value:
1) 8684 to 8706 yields 1.12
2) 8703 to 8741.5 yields 0.60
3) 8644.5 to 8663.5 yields 0.93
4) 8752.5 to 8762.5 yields 0.24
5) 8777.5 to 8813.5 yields 1.11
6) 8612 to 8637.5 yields -0.20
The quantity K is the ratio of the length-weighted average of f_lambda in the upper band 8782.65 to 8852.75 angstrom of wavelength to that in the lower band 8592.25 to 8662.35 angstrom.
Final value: 0.98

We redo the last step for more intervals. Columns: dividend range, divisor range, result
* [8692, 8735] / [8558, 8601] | 0.97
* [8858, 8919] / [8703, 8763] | 1.01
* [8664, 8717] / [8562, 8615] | 0.94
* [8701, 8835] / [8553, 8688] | 0.99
